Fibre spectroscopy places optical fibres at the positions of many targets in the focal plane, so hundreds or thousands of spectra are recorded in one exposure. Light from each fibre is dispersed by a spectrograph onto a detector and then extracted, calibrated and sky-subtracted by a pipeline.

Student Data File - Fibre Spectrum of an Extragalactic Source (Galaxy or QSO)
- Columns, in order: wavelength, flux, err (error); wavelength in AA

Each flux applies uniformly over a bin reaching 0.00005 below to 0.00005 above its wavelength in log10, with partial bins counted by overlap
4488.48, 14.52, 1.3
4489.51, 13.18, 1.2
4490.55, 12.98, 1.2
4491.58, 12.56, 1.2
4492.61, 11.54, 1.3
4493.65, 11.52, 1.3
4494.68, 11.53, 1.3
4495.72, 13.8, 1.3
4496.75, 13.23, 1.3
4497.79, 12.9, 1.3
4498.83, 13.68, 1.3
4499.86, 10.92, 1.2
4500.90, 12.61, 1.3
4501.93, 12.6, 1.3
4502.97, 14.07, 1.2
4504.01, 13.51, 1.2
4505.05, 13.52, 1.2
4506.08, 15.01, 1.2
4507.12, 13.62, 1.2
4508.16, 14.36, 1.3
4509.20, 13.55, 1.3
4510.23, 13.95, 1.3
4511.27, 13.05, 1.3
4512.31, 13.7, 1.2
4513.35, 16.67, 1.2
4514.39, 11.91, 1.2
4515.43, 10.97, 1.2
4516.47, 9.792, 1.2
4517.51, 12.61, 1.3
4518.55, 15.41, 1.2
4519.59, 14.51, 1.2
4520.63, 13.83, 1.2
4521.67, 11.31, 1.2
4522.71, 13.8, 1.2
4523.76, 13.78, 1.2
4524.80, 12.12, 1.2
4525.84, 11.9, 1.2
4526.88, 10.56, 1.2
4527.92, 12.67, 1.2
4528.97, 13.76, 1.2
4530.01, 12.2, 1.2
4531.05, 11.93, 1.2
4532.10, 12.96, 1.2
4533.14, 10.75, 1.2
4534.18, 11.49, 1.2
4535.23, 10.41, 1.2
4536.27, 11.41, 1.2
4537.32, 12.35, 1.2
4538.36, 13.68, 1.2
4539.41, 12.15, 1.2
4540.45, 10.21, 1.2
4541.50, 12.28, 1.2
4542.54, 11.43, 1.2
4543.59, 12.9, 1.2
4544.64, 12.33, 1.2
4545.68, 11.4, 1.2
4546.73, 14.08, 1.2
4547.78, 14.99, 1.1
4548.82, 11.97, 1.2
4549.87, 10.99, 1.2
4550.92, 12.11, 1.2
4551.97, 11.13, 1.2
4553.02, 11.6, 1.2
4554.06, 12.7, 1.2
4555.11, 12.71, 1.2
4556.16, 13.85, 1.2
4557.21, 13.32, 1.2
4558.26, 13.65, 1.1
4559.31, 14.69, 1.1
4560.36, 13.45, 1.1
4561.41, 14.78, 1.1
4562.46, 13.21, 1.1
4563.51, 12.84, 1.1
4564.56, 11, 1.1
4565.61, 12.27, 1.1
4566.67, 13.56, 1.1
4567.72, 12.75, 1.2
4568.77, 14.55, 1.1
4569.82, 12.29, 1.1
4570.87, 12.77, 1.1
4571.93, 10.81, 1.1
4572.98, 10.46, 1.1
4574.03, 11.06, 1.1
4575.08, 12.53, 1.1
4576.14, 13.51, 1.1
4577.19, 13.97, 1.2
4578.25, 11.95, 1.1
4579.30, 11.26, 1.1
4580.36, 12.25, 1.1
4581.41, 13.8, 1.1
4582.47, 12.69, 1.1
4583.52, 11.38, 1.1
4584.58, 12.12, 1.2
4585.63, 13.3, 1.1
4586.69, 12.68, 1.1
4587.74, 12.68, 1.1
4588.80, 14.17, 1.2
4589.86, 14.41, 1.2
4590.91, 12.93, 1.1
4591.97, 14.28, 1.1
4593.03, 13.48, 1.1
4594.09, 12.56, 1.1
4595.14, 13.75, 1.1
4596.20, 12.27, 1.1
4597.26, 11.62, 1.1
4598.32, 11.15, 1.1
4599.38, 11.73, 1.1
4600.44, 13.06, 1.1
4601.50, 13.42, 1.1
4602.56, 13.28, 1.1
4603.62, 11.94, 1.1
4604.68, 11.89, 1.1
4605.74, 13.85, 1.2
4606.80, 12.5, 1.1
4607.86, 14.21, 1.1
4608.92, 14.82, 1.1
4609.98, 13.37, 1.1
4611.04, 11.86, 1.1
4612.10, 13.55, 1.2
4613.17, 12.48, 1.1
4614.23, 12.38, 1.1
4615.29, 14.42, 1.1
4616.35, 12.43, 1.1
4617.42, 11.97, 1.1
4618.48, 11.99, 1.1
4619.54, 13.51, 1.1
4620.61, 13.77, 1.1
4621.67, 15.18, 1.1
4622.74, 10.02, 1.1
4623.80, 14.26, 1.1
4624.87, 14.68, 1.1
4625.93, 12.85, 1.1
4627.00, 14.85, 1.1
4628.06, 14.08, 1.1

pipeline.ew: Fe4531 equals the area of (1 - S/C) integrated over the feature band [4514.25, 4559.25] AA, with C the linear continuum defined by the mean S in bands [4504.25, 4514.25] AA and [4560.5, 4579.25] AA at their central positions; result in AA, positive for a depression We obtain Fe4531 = 3.3 AA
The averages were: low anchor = 14.1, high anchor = 12.6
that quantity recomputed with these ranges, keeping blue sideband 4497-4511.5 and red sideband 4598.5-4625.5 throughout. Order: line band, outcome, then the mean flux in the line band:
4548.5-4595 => 1.5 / 12.8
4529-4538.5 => 1.0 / 11.9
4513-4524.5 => 0.2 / 13.1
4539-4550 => 0.8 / 12.3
